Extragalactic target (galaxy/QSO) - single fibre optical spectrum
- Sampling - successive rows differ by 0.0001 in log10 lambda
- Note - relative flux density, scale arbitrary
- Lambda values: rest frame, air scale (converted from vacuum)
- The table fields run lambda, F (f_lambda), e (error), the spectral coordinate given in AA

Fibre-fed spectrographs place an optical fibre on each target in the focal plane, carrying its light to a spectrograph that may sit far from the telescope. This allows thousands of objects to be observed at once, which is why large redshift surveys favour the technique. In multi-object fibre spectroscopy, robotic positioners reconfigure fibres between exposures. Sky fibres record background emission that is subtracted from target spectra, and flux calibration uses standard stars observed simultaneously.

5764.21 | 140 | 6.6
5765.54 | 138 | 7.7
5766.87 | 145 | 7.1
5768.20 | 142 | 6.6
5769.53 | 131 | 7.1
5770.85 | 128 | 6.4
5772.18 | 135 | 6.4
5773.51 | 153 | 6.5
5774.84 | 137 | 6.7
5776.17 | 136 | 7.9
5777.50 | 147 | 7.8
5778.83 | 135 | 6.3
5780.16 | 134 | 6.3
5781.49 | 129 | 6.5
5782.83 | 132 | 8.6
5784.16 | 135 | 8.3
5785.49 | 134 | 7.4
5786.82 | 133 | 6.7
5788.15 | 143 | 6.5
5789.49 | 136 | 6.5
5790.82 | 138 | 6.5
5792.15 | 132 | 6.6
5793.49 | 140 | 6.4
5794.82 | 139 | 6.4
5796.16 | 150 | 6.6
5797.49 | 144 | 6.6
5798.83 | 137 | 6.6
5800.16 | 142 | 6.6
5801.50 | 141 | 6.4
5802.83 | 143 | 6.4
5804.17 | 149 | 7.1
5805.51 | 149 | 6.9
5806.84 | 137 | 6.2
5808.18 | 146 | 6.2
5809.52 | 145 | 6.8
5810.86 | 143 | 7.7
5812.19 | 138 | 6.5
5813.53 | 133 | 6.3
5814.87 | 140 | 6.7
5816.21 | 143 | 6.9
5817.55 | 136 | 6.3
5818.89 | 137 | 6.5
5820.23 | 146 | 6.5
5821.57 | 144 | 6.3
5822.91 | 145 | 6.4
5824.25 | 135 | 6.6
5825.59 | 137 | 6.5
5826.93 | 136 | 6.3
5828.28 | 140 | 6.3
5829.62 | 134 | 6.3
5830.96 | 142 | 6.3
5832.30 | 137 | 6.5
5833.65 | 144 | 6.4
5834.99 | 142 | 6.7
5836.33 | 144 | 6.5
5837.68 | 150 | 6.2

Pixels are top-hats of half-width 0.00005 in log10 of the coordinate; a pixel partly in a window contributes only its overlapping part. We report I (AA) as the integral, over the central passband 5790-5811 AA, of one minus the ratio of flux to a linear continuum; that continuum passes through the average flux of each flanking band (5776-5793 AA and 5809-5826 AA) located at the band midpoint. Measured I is -0.6 AA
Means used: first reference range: 136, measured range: 142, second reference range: 140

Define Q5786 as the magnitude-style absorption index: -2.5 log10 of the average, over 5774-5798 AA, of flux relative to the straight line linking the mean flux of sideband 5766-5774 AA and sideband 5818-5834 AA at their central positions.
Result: 0.01 mag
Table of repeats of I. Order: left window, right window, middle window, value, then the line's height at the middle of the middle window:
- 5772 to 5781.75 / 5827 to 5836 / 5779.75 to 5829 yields -0.08 AA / 139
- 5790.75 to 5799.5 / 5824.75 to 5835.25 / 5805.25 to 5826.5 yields -0.20 AA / 139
